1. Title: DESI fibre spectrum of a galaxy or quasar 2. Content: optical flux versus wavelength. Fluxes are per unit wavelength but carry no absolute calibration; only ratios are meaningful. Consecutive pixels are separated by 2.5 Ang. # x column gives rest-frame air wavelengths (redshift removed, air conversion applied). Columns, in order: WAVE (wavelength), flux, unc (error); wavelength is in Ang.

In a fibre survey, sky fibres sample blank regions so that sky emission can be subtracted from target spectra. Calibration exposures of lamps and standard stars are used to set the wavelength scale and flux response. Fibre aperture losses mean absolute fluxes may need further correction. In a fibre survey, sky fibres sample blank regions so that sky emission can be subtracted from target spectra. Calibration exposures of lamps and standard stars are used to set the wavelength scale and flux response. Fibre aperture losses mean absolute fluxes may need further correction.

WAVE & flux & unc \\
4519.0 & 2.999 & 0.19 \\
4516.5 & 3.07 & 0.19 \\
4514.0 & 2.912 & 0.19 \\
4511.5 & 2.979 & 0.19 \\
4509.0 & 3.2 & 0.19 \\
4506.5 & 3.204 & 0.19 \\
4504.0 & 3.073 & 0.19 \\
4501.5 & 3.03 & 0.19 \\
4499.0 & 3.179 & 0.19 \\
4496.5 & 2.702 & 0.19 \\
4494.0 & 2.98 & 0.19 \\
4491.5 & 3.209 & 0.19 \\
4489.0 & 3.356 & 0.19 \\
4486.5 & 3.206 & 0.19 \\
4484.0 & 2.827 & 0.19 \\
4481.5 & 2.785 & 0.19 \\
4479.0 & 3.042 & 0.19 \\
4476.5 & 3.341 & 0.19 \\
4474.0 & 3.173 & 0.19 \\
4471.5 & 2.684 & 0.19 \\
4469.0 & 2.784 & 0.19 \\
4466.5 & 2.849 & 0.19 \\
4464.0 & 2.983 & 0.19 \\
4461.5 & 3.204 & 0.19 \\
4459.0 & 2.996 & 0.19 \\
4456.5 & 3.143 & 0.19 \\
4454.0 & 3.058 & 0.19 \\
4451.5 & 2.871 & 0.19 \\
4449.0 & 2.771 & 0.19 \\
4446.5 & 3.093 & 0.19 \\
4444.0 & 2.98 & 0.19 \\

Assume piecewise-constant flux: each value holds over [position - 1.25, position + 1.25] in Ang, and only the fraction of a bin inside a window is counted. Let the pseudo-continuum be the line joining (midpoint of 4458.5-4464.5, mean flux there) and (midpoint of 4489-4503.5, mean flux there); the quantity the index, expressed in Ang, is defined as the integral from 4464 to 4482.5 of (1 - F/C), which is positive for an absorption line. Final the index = 0.7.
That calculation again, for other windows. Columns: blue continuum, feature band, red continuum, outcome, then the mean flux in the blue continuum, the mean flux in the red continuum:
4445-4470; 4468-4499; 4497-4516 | 0.1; 2.98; 3.07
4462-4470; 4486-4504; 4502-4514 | -0.3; 2.91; 3.09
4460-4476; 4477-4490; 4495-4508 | -0.2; 2.97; 3.04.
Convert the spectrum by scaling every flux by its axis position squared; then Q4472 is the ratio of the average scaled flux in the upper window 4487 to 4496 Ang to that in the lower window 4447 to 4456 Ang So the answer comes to 1.1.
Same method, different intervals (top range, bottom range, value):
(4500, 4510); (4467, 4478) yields 1.06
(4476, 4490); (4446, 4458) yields 1.05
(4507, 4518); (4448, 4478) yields 1.04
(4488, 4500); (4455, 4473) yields 1.06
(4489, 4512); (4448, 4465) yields 1.04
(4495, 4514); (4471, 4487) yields 1.02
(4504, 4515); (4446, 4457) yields 1.06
